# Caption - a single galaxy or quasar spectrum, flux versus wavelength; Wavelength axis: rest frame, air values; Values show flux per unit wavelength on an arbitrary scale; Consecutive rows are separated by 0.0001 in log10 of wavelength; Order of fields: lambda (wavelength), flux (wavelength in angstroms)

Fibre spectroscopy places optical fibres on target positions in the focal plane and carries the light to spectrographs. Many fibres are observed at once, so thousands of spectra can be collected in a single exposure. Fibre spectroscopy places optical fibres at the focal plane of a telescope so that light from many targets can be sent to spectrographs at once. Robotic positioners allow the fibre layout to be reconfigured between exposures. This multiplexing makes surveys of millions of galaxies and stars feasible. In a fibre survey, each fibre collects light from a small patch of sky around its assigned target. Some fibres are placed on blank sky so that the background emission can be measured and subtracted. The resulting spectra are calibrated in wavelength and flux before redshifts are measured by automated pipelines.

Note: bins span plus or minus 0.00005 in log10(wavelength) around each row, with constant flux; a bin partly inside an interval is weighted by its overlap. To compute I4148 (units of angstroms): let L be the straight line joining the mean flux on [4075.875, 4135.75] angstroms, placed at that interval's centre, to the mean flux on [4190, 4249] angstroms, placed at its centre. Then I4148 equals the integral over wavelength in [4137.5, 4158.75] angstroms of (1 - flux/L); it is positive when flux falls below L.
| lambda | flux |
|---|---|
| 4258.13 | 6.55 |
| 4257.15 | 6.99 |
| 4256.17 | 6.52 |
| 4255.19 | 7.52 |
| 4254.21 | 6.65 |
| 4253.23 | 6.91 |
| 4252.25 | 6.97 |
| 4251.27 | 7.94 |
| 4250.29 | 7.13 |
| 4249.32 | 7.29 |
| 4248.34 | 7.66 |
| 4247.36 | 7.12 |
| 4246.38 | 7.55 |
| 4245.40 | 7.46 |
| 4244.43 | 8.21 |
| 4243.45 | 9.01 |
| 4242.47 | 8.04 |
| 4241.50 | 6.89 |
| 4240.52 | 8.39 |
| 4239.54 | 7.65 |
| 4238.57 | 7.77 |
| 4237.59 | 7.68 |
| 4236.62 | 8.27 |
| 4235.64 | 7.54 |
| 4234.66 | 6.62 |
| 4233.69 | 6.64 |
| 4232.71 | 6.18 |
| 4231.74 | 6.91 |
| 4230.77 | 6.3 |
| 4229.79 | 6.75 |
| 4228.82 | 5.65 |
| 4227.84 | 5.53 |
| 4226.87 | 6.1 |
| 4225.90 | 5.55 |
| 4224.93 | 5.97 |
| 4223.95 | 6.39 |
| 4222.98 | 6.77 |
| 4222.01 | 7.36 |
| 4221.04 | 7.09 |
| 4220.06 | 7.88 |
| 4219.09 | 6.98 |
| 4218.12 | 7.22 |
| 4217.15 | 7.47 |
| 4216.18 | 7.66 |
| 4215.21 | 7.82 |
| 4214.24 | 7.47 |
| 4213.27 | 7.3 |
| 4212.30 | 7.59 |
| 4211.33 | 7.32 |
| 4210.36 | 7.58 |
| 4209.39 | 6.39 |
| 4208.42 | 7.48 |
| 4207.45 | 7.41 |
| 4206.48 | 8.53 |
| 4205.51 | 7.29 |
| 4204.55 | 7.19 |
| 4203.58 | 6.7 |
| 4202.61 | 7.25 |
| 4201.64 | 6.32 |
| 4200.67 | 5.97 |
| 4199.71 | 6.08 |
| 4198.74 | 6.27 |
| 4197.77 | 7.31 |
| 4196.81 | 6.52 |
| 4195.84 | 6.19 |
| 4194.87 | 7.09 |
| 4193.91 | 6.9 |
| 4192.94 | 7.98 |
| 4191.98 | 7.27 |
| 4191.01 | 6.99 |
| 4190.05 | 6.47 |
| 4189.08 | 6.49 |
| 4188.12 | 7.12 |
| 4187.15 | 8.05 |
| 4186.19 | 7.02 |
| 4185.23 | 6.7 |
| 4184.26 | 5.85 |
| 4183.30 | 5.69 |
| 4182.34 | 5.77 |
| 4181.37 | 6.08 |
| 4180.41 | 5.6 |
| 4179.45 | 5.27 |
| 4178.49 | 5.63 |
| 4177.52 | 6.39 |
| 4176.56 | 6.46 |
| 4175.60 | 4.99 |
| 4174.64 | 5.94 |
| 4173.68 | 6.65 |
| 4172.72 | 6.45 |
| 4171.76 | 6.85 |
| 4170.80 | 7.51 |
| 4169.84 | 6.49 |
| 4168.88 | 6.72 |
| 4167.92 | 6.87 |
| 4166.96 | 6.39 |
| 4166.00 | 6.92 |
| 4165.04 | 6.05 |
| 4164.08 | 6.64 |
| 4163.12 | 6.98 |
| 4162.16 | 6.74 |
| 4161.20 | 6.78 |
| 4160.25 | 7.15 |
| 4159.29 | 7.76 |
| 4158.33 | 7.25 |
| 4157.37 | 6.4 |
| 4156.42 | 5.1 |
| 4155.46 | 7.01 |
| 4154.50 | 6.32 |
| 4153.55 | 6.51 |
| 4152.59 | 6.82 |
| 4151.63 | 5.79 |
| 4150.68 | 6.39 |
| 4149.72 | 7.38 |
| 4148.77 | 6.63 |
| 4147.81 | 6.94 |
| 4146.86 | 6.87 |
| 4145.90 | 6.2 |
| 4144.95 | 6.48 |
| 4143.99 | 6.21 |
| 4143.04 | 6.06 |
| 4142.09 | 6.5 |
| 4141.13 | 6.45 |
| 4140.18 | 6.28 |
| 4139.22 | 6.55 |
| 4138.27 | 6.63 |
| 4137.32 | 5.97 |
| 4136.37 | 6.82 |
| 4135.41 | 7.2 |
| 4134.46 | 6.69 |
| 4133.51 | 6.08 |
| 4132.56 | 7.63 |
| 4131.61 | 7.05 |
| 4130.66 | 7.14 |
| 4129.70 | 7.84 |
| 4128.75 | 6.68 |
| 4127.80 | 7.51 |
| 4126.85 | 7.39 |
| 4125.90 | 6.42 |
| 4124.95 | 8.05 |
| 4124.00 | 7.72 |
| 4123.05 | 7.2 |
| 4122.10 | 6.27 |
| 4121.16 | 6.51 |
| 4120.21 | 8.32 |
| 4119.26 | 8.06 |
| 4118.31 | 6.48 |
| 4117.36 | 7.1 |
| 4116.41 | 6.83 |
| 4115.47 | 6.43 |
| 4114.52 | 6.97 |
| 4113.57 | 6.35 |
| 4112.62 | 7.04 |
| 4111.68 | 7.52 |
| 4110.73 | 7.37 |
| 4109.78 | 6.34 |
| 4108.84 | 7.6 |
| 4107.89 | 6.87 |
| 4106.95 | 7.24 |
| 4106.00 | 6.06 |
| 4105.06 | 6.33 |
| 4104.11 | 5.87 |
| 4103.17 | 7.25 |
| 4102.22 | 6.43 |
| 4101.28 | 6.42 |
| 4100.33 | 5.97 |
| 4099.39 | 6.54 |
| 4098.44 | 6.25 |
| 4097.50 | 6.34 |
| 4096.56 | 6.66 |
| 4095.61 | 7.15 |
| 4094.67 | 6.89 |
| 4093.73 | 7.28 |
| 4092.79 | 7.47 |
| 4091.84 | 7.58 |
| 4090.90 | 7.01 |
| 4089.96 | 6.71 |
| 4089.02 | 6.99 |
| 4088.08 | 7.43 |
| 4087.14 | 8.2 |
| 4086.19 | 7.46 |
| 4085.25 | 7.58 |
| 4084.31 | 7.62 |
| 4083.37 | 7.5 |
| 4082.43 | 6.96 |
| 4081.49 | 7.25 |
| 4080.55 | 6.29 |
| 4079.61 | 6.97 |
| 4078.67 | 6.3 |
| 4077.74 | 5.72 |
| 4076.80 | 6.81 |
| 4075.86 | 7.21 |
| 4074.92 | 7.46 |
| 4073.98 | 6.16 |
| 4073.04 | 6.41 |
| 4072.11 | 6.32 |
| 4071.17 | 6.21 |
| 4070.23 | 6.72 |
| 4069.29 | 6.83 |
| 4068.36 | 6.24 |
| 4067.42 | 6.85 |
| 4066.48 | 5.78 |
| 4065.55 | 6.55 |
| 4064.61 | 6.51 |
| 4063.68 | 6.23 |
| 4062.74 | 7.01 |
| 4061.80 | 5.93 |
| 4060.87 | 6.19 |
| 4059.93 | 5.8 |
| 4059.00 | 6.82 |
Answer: 1.64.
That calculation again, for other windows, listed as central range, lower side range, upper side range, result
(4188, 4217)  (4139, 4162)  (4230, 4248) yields 0.09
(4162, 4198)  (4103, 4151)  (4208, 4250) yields 2.44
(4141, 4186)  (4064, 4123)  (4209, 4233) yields 2.67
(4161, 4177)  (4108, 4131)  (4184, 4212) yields 1.08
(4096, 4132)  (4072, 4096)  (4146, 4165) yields -0.10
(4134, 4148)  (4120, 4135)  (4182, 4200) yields 1.07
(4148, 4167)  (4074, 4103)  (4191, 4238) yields 0.78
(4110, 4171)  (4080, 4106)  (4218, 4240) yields 0.64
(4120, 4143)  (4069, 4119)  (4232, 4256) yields 0.25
